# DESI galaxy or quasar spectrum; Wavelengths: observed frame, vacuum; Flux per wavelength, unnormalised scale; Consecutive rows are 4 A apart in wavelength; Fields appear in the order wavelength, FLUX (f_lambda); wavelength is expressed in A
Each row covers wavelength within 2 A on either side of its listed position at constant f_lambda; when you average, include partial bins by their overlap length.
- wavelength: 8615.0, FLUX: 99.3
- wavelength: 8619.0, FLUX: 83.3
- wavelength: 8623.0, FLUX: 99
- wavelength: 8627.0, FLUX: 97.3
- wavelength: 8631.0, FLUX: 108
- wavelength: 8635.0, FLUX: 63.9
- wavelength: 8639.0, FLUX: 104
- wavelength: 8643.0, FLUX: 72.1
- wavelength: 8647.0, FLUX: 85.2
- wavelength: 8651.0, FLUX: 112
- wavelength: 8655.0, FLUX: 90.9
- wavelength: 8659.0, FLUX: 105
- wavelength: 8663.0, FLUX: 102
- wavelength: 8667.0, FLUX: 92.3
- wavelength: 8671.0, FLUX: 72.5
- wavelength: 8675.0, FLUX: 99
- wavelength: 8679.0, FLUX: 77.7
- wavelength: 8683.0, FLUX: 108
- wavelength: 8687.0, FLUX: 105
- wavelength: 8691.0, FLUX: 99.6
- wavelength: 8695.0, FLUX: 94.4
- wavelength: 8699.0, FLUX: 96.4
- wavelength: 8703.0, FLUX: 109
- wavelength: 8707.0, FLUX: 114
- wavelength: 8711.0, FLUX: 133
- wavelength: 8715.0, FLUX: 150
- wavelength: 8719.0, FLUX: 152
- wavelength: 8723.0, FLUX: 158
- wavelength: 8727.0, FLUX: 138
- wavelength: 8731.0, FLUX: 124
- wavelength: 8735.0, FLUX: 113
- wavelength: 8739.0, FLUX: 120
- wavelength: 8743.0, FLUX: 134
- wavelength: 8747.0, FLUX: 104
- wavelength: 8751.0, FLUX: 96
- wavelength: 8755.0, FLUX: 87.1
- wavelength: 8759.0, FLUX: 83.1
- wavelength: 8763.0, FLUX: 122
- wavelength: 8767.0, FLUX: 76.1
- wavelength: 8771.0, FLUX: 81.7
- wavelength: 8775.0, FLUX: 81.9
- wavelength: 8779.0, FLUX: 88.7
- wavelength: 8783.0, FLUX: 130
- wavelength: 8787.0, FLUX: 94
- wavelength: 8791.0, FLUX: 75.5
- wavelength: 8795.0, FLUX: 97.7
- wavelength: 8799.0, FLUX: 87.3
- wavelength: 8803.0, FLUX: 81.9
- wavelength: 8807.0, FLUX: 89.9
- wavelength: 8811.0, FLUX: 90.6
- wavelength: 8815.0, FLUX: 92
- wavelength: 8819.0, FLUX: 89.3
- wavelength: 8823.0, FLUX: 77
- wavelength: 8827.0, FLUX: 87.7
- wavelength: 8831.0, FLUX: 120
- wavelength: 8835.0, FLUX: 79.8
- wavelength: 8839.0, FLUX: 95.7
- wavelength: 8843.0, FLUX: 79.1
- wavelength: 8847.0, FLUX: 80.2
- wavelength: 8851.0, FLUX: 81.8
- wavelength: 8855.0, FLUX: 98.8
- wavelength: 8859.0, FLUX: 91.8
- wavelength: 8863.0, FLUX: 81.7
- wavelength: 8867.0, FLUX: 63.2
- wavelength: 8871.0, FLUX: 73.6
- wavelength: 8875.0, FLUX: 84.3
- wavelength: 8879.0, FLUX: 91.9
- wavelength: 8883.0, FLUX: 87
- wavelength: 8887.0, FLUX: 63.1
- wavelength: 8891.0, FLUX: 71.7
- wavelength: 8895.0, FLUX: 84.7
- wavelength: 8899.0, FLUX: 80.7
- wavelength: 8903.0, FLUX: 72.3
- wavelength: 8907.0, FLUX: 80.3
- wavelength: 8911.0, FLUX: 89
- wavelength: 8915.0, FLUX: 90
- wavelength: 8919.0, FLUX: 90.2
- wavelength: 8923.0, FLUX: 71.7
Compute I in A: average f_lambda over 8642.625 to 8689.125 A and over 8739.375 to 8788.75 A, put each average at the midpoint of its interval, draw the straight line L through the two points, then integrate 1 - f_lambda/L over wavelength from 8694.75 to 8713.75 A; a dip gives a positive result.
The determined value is -3.2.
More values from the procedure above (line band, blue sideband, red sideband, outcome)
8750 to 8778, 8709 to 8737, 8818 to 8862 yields 7.3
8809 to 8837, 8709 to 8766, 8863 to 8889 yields 1.0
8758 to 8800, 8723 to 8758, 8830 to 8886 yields 5.2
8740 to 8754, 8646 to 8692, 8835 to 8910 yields -3.1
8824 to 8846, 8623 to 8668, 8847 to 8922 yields -1.8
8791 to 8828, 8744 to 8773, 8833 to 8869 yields 0.4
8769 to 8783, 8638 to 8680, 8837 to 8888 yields -0.6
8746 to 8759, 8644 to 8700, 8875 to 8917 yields -0.4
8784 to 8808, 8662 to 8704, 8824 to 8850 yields 0.5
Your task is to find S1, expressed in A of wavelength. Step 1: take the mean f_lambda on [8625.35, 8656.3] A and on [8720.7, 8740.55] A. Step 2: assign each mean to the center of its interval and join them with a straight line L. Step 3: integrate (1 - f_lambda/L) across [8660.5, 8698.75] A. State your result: 4.9 A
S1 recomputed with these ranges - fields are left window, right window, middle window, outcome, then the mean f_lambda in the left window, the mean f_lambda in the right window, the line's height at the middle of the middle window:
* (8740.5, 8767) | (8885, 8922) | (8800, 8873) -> 3.0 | 103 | 80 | 90.1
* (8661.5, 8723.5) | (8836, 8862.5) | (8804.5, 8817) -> 0.3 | 109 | 87.2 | 92.6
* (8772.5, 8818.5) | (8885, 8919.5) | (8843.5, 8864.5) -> -0.3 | 91.6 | 79.8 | 85.1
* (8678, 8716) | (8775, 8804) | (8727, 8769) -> -3.0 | 108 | 93.2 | 100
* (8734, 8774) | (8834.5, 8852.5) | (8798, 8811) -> 0.6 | 101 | 83.7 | 91.2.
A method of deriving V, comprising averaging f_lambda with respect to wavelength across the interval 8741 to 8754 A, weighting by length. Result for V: 109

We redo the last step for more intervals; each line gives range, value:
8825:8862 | 90.3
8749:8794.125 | 92.5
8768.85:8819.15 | 90.8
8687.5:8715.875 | 112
